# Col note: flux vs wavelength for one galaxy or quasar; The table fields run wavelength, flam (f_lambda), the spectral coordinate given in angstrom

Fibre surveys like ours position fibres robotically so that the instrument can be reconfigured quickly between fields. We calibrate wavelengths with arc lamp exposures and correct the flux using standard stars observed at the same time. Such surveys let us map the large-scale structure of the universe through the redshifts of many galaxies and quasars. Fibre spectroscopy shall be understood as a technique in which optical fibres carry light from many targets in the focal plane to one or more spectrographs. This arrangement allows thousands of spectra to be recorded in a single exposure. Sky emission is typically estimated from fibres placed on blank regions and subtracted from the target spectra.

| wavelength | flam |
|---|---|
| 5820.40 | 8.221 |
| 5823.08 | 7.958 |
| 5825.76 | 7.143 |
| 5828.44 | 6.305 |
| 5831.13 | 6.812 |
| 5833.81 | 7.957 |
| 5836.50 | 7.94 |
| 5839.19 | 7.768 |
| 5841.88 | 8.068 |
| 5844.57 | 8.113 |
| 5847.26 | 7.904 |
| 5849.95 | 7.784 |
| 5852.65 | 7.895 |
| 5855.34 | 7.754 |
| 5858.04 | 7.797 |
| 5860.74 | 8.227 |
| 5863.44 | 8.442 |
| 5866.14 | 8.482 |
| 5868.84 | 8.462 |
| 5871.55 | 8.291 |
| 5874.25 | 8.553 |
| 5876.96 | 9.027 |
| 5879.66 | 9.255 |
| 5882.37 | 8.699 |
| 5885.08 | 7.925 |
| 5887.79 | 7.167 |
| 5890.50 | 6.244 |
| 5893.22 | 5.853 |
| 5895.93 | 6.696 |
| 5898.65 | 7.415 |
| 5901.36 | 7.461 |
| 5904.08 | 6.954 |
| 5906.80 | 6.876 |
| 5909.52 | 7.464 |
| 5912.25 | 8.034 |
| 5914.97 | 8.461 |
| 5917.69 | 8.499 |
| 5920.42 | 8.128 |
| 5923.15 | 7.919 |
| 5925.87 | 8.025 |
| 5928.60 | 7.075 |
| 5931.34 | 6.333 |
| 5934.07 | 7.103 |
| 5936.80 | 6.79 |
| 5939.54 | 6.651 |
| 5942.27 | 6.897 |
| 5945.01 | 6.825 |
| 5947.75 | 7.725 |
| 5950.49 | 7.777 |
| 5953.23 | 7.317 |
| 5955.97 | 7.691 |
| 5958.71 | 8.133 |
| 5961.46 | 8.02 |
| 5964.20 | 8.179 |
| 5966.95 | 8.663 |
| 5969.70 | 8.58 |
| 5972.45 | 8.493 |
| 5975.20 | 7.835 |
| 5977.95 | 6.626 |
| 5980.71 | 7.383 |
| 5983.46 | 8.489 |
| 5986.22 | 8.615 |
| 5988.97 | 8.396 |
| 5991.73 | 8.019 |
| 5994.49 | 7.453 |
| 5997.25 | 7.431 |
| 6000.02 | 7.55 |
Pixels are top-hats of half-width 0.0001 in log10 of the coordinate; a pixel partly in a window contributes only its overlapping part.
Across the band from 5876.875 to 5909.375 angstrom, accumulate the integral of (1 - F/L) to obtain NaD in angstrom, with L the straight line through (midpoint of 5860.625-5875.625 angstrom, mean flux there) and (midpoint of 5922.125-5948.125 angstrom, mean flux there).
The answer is 2.20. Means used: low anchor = 8.42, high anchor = 7.1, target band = 7.4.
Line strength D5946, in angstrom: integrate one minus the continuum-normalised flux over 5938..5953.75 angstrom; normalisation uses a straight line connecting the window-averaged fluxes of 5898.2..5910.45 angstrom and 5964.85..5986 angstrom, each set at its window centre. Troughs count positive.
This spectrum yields 1.1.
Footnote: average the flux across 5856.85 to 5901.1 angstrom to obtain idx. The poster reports 7.9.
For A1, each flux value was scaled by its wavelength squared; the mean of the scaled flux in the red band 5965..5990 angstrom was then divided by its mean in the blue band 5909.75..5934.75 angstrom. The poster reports 1.1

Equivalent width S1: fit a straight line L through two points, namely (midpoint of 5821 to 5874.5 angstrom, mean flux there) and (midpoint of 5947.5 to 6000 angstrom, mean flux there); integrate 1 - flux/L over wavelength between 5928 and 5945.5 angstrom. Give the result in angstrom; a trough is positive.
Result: 2.47 angstrom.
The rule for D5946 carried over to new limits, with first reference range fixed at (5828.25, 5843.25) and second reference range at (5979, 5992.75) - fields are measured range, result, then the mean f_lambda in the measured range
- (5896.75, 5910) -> 1.07 angstrom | 7.2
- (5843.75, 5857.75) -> -0.46 angstrom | 7.88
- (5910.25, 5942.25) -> 1.60 angstrom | 7.52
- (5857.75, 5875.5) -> -1.54 angstrom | 8.35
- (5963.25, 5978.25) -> -0.14 angstrom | 8.16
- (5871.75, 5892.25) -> -0.92 angstrom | 8.09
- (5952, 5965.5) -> 0.29 angstrom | 7.88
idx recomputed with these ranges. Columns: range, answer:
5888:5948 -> 7.24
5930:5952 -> 7.02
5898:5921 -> 7.69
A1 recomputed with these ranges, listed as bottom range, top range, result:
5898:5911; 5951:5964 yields 1.10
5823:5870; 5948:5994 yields 1.07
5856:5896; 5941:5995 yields 1.02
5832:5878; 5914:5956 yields 0.94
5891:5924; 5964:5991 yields 1.12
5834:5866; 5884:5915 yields 0.91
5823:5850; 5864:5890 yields 1.12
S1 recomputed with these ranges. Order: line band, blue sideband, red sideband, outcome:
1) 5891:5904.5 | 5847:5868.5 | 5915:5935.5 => 1.69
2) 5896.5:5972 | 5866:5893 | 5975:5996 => 3.55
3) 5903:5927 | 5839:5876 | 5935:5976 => 0.15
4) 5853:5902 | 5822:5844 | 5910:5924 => -0.18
